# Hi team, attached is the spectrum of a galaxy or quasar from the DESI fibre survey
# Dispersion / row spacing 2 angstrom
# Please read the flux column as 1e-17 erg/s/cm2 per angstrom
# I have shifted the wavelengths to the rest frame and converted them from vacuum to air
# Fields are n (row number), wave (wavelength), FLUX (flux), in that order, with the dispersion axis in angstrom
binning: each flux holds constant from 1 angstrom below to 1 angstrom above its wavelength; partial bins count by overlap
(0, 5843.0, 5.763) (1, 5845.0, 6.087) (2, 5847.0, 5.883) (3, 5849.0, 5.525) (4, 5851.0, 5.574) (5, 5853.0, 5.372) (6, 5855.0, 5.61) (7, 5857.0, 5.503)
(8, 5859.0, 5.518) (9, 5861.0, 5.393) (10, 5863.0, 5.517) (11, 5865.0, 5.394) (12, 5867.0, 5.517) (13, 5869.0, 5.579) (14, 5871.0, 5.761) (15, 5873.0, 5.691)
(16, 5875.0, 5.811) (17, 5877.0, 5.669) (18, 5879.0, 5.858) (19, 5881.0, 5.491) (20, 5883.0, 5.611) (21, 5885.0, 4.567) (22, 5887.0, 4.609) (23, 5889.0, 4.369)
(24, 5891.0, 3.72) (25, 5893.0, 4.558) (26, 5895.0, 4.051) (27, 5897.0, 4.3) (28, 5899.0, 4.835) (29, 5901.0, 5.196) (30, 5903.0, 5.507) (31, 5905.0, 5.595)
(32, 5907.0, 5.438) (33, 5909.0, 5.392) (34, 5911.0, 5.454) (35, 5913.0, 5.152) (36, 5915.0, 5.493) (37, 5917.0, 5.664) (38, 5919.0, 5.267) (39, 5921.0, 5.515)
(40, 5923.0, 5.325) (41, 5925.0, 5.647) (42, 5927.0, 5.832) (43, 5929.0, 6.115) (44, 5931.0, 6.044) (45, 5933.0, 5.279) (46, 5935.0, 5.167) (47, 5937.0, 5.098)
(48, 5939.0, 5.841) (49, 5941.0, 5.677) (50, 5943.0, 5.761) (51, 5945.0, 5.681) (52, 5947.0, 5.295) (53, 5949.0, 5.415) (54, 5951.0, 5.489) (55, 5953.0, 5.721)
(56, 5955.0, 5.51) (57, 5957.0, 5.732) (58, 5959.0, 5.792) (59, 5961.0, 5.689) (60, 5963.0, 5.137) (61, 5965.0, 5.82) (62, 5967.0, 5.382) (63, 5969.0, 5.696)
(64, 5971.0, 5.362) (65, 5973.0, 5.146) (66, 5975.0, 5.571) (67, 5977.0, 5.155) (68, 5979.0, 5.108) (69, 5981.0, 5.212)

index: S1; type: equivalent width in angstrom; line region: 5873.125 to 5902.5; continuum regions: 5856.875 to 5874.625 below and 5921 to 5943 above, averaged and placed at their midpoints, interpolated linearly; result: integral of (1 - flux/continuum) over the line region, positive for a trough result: 3.3 angstrom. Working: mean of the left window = 5.55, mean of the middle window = 4.94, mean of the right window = 5.61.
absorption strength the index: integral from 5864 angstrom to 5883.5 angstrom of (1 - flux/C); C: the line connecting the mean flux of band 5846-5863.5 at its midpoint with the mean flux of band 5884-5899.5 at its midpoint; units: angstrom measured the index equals -2.8 angstrom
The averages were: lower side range 5.54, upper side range 4.36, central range 5.64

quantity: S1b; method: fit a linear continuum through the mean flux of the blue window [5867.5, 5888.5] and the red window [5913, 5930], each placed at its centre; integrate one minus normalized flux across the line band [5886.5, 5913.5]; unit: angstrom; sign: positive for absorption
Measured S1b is 3.15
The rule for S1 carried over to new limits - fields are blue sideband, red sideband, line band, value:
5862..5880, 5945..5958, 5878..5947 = 4.0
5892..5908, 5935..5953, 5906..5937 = -1.7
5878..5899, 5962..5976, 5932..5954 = -1.2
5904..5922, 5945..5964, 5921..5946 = -0.6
